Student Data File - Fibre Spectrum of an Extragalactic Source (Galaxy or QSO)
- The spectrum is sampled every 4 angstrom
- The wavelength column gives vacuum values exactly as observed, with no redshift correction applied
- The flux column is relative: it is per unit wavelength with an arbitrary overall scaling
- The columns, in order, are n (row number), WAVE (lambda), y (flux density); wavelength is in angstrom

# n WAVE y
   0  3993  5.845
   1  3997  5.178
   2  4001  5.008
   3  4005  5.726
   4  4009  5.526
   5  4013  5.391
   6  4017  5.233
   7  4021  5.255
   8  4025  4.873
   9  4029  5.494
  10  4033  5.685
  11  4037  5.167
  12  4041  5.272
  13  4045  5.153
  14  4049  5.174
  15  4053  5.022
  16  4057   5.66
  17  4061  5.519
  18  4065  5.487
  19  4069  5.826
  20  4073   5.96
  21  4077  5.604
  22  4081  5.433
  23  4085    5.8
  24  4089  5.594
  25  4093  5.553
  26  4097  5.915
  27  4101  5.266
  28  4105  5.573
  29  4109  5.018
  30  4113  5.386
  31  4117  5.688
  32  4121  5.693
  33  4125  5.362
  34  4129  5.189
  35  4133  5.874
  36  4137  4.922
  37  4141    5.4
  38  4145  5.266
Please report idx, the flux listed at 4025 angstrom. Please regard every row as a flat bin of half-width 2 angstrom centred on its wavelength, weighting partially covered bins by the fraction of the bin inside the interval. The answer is 4.873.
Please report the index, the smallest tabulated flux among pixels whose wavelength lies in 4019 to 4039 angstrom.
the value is 4.873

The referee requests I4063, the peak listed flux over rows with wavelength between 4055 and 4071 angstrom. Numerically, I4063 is 5.826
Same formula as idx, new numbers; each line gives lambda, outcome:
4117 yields 5.688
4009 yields 5.526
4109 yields 5.018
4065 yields 5.487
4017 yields 5.233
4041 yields 5.272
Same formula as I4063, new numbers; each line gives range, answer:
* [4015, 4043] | 5.685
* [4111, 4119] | 5.688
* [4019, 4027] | 5.255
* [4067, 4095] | 5.96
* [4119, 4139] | 5.874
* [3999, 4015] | 5.726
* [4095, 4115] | 5.915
